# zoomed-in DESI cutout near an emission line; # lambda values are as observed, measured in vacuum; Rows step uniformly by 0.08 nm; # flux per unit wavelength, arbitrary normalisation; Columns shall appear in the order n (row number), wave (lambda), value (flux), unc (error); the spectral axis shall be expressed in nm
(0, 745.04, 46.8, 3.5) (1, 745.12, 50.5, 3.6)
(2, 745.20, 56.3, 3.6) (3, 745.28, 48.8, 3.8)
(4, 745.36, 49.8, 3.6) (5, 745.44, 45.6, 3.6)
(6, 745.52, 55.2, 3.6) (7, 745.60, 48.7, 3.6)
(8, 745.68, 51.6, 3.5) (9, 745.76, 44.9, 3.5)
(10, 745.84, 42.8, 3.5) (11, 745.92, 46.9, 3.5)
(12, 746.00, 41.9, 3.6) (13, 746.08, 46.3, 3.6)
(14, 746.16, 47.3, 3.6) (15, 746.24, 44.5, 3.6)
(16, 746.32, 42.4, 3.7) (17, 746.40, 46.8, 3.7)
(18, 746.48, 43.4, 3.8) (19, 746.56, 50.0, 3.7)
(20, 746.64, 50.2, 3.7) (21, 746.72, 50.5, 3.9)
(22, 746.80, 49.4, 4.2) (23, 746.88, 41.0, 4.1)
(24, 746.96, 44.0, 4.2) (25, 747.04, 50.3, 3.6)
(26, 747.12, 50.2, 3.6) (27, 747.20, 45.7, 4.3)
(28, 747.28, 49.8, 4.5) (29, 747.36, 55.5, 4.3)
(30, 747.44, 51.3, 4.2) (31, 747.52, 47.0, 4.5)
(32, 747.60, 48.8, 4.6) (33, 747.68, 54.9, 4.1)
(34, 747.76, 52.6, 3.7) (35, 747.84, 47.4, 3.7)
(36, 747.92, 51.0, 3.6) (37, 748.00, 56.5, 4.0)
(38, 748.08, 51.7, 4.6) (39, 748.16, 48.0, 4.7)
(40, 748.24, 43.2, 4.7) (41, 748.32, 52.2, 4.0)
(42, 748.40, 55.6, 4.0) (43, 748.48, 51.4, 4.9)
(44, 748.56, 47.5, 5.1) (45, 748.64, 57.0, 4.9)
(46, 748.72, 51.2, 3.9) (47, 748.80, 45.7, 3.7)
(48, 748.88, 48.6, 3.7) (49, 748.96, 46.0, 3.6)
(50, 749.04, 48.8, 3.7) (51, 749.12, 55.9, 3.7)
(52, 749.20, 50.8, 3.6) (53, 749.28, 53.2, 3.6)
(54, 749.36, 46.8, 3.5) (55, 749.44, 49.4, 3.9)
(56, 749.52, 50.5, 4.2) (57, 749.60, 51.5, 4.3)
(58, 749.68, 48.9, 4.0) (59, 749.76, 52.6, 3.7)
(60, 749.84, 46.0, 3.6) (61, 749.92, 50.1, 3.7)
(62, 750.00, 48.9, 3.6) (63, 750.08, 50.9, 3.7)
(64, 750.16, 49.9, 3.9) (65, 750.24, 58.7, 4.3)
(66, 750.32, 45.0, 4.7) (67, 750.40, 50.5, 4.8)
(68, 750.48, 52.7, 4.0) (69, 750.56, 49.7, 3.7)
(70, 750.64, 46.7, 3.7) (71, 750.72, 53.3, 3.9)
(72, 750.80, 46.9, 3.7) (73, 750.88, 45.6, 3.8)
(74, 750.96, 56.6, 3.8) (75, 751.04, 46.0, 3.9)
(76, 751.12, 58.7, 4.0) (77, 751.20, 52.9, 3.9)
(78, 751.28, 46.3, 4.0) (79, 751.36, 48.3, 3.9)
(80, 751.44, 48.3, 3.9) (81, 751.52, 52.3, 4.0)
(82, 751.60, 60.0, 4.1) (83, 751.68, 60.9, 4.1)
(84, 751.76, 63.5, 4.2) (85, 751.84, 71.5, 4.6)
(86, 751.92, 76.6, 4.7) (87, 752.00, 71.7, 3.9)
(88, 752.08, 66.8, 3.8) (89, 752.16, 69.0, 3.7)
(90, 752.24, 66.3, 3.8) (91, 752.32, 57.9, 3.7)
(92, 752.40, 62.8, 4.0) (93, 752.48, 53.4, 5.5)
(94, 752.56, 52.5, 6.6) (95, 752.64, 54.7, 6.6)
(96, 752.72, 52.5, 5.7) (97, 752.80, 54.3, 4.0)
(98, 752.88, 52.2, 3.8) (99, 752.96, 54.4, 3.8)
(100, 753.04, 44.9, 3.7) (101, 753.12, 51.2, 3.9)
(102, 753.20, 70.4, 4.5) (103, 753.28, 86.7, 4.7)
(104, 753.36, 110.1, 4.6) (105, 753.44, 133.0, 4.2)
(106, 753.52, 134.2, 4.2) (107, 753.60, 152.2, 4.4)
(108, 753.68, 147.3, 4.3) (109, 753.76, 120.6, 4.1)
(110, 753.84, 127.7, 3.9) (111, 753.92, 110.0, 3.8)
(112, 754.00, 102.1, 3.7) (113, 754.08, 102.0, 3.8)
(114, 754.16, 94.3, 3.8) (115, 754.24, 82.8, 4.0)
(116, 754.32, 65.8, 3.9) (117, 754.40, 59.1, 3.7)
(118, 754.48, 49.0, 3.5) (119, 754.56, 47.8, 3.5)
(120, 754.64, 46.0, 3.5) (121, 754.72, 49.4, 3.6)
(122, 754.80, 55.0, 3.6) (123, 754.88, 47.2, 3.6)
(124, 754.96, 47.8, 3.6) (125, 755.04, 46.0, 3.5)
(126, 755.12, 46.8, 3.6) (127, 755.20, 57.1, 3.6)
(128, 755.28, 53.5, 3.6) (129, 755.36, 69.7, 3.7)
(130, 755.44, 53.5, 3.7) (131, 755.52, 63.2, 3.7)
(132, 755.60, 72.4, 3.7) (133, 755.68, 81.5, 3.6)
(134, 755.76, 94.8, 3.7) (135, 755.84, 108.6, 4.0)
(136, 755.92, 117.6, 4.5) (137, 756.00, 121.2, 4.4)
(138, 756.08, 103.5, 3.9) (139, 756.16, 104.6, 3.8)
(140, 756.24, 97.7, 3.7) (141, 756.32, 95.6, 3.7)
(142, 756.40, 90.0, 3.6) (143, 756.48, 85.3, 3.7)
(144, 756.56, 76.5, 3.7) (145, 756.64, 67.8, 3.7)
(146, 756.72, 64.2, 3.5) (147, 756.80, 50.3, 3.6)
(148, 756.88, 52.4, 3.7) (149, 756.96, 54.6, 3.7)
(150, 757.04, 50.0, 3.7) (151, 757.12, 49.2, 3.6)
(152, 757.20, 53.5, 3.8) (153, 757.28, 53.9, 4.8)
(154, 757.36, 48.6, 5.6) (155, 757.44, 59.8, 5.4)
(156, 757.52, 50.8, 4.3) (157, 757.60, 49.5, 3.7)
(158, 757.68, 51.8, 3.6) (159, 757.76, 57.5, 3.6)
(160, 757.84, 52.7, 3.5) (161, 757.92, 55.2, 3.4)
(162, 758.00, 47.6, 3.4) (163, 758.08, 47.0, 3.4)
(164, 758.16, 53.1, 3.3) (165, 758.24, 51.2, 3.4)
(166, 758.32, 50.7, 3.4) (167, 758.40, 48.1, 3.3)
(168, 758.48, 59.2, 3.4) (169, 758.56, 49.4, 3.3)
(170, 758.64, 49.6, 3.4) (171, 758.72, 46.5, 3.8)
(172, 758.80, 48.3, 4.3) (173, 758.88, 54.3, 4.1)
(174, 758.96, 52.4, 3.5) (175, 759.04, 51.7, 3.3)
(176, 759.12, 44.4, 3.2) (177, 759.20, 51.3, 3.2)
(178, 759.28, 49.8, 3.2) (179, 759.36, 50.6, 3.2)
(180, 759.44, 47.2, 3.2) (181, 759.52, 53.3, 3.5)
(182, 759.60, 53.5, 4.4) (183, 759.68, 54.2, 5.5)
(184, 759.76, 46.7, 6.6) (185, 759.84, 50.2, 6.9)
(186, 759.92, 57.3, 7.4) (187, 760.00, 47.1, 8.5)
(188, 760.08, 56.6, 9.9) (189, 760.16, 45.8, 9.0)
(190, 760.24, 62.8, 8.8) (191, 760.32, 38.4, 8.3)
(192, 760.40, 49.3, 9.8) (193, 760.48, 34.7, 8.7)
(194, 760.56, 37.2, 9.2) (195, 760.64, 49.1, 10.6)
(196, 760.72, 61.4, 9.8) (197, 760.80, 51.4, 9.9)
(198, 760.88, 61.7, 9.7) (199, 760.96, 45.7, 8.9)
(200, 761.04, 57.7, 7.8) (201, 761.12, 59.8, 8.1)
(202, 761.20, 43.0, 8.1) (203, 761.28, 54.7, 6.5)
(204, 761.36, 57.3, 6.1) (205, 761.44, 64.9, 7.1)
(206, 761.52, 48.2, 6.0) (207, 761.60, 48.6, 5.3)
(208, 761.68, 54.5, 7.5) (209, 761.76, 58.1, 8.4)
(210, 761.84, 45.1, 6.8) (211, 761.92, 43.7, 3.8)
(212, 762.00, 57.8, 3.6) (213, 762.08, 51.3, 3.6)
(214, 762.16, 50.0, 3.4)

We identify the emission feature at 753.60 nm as Halpha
